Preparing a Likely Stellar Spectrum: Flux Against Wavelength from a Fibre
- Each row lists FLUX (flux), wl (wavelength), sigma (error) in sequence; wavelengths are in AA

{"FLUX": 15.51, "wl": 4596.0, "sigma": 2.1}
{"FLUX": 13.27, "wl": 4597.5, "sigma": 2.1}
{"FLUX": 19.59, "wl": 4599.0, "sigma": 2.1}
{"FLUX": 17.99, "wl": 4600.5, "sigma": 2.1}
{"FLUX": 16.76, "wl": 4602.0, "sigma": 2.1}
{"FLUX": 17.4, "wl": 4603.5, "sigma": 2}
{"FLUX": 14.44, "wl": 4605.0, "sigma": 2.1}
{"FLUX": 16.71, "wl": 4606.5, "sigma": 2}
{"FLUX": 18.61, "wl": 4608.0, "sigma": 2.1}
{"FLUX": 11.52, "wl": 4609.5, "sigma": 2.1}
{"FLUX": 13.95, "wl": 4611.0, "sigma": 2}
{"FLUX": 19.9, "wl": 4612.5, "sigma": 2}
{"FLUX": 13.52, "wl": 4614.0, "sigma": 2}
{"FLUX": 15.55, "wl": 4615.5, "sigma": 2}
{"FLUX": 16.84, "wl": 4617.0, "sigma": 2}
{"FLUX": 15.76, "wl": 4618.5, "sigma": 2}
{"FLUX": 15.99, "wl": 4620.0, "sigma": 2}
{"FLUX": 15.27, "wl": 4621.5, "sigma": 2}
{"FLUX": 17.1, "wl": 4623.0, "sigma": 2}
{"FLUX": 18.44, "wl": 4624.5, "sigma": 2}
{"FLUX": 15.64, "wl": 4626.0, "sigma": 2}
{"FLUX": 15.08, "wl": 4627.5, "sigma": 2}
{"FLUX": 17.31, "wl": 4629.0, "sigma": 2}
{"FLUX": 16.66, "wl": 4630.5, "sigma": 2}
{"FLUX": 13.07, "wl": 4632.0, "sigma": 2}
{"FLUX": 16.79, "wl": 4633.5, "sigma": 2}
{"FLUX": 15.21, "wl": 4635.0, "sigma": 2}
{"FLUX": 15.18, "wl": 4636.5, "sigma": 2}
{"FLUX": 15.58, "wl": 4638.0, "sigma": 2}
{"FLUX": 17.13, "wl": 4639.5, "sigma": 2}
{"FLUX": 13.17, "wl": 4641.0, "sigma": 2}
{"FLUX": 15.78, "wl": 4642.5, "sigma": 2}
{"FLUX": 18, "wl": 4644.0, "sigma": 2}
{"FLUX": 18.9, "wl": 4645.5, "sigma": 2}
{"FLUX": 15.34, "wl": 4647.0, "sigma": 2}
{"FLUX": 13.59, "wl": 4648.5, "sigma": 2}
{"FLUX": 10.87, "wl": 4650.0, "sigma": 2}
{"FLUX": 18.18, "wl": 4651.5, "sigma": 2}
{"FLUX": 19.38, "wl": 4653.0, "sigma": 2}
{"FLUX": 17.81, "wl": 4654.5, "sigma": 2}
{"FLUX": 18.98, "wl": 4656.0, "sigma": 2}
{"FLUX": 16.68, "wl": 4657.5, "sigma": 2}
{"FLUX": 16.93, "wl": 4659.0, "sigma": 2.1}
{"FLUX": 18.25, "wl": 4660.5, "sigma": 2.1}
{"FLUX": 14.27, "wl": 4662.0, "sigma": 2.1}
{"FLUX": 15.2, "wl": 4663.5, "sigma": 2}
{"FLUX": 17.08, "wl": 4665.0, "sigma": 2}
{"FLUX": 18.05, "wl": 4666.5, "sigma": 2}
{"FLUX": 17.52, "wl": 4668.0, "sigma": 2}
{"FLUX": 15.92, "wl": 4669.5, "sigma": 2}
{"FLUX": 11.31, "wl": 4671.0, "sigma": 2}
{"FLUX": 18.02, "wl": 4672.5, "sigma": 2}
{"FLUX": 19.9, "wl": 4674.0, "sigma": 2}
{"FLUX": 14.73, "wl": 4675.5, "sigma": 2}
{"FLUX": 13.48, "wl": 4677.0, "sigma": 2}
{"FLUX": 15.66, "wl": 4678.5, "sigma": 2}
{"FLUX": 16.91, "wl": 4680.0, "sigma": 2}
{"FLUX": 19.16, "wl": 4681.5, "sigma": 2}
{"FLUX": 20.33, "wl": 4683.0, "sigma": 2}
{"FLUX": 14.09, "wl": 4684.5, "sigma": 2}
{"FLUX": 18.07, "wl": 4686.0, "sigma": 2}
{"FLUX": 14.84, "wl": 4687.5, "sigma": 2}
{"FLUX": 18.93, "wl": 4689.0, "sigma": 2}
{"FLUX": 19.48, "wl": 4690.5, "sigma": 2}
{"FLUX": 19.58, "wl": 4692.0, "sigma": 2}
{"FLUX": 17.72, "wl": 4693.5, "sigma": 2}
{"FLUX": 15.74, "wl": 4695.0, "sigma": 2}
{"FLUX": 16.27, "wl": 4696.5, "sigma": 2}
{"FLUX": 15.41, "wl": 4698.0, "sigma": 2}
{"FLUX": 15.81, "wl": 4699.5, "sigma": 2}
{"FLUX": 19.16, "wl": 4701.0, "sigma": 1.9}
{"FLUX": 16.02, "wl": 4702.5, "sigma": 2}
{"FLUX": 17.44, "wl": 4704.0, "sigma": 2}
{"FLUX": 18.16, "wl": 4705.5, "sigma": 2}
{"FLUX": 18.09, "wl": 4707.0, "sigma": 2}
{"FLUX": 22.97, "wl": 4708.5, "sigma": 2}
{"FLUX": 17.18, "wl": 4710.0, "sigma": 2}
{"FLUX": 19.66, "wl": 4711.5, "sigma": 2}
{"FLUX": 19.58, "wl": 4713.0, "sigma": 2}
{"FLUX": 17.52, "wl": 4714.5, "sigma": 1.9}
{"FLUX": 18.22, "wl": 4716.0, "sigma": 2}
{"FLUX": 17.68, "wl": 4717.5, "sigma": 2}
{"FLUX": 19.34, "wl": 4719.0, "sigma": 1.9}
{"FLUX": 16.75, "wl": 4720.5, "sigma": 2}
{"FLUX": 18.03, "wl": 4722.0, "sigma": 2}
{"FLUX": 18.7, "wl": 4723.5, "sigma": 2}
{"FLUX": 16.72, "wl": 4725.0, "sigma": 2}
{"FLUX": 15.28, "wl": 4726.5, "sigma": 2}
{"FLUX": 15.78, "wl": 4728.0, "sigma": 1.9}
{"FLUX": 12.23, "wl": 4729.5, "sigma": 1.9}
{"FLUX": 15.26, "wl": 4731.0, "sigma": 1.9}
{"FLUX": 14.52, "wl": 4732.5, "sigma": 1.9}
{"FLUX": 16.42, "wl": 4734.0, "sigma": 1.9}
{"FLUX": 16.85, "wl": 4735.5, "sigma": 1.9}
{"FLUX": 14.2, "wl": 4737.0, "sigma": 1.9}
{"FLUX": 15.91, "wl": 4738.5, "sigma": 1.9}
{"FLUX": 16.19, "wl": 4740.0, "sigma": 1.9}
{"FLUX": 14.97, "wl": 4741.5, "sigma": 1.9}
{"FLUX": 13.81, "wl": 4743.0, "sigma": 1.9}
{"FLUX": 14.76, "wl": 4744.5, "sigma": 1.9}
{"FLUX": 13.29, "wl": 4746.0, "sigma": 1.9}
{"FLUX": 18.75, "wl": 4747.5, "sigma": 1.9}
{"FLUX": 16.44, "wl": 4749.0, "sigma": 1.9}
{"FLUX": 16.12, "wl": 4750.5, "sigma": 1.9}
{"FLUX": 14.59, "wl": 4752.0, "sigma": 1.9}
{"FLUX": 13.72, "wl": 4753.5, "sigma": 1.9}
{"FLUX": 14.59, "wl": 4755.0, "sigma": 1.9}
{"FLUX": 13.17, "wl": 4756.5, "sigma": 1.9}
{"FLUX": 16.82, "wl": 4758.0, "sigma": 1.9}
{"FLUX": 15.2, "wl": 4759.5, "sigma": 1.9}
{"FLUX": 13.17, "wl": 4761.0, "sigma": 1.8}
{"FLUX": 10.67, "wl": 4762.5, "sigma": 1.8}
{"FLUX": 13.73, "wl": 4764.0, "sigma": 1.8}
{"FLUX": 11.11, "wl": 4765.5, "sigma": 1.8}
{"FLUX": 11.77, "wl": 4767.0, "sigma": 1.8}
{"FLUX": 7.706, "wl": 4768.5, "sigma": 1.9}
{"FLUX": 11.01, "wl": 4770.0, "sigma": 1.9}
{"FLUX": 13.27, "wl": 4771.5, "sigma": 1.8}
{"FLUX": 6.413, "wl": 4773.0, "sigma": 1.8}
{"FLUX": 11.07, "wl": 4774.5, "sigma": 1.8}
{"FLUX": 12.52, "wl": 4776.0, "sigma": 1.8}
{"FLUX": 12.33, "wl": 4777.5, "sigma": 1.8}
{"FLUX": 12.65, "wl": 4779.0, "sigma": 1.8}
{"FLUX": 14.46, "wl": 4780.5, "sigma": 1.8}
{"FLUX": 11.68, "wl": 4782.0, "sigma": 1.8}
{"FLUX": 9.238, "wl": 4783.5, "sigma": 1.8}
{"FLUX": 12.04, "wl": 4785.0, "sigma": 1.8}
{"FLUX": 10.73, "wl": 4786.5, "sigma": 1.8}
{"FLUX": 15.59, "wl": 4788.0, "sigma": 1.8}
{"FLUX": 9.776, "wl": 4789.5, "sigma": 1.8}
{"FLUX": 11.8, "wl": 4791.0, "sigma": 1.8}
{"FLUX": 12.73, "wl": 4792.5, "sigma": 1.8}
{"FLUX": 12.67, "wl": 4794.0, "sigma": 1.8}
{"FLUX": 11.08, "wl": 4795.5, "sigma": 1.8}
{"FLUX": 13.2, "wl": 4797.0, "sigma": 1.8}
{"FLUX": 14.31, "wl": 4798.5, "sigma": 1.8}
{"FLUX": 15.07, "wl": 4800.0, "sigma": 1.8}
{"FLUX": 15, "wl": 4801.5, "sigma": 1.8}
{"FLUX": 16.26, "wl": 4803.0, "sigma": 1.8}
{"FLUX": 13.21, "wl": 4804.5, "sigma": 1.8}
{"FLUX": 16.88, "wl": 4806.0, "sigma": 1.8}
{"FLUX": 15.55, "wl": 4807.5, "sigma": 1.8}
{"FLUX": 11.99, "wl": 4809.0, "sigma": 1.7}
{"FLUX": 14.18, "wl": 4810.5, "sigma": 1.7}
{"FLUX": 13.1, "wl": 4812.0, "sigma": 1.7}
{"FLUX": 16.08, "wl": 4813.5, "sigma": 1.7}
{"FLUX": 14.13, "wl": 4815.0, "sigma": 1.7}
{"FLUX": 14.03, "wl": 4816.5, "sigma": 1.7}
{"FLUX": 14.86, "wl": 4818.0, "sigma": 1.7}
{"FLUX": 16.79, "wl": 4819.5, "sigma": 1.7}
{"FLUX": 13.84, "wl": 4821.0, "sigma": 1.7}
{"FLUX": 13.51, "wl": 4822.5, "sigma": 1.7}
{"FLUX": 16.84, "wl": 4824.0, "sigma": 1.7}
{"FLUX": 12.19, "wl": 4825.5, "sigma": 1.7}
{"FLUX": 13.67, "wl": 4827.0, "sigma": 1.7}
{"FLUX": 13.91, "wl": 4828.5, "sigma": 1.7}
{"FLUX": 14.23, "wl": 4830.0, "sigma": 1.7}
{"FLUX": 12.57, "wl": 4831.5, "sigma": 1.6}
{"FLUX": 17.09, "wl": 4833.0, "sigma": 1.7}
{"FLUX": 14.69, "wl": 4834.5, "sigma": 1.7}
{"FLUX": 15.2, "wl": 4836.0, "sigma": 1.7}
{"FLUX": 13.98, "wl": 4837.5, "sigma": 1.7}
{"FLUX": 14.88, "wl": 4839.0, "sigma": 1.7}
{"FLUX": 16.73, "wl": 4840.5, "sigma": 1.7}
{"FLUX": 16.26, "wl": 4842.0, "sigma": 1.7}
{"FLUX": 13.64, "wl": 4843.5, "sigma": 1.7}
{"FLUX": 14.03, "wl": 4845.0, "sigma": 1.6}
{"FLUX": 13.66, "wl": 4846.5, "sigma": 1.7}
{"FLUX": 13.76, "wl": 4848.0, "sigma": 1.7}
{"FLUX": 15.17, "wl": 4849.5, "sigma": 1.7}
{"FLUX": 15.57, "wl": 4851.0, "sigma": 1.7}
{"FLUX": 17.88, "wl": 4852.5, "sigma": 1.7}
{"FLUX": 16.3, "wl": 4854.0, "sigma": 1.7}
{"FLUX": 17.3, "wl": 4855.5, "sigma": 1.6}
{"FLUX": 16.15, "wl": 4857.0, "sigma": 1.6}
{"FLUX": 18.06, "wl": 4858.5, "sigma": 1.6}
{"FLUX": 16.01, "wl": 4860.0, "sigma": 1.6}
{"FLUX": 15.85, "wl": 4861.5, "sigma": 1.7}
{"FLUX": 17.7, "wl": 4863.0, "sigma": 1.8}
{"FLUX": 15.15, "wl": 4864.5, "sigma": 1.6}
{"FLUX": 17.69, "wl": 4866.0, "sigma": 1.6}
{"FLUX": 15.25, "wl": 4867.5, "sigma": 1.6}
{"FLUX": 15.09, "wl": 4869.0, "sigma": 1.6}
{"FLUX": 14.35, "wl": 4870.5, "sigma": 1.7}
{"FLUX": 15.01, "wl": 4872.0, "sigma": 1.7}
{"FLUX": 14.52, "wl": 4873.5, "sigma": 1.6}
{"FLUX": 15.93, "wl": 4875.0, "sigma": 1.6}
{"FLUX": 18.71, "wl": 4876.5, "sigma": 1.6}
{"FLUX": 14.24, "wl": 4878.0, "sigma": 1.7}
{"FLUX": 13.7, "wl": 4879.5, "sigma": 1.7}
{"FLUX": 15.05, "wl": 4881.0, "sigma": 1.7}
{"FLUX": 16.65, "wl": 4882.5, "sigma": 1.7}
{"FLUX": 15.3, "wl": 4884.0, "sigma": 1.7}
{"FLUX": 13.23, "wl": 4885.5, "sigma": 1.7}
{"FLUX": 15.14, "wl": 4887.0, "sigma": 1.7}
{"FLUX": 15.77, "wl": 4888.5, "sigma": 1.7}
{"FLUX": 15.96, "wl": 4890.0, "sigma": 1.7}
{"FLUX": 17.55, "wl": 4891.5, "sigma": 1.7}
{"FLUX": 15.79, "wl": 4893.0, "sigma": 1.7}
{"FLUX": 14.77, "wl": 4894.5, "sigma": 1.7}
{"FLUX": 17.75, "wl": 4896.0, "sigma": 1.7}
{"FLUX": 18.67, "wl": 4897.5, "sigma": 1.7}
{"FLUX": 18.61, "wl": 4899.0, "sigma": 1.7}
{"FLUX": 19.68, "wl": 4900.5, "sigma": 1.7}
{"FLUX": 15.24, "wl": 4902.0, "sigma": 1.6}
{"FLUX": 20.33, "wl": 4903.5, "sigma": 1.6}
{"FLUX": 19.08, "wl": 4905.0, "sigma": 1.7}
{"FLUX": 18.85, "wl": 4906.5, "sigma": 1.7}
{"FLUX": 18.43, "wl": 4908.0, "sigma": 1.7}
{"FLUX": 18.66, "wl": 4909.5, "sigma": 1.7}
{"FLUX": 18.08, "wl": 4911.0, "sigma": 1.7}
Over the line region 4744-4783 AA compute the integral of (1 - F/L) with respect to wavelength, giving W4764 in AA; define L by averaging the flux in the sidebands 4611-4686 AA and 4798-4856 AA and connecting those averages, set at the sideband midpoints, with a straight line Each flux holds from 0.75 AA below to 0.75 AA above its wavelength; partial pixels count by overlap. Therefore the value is 5.8 AA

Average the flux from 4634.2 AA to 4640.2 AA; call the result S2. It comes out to 15.8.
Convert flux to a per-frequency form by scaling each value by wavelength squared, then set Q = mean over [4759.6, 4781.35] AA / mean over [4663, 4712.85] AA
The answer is 0.70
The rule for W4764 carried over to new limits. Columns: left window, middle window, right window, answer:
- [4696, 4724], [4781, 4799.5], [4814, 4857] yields 4.5 AA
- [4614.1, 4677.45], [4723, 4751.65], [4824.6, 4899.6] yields 0.6 AA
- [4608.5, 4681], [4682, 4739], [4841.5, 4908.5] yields -3.9 AA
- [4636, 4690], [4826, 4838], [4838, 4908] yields 1.4 AA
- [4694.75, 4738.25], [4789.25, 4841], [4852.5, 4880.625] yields 6.8 AA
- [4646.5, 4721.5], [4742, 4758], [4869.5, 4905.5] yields 1.8 AA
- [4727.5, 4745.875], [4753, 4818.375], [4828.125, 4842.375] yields 8.8 AA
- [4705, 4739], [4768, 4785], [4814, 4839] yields 4.9 AA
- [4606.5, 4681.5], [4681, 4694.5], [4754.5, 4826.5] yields -2.4 AA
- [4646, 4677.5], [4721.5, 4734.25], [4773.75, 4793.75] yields -1.6 AA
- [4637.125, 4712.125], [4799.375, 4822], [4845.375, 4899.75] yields 2.1 AA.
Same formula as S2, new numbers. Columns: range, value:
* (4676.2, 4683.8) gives 17.1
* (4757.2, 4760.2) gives 16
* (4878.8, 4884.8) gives 15.2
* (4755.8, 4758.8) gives 15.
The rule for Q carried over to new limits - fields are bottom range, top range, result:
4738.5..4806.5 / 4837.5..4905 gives 1.26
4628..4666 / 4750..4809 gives 0.84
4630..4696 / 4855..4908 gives 1.09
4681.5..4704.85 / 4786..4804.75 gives 0.80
